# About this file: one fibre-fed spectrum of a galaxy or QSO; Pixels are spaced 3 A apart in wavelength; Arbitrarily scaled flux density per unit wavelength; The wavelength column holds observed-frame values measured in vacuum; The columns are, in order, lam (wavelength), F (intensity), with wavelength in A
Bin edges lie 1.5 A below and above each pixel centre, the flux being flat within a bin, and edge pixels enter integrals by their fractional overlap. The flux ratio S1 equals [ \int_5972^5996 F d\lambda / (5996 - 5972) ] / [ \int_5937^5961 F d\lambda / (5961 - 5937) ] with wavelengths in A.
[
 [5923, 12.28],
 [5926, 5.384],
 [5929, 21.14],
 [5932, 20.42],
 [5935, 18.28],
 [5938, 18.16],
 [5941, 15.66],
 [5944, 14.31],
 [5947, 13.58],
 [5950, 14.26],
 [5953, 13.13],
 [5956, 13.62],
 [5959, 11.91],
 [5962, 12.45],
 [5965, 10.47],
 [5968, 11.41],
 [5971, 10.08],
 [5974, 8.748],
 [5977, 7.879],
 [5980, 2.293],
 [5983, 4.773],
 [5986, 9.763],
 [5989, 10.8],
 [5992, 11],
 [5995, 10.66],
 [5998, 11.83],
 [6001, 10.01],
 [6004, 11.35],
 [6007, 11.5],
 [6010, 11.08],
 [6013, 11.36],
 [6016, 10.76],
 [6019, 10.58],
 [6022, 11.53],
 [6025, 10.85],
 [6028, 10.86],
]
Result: 0.58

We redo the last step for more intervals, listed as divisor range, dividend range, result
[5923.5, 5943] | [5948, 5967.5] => 0.78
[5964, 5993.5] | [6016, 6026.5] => 1.26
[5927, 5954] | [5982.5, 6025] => 0.65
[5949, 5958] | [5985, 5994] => 0.78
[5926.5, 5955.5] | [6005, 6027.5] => 0.69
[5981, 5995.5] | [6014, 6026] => 1.21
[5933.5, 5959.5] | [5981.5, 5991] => 0.58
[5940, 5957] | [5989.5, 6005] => 0.78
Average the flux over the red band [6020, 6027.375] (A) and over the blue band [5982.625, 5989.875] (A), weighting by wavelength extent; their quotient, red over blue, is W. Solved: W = 1.26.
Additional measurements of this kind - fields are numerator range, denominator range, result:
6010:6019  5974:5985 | 1.92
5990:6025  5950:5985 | 1.12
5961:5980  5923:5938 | 0.59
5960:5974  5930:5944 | 0.61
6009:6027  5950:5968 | 0.89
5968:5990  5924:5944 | 0.49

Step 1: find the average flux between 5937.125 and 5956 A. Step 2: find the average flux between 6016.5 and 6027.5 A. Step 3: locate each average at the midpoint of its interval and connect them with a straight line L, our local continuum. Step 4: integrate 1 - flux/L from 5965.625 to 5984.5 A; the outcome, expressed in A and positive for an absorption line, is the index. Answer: 8.0 A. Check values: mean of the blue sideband 14.6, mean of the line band 7.67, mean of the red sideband 11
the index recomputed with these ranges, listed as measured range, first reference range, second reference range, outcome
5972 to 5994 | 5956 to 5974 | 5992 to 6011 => 6.2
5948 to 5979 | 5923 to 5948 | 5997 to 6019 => 6.0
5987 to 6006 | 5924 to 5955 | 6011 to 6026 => 2.0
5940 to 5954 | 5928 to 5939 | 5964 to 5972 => 1.6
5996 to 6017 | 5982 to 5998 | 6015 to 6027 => -1.5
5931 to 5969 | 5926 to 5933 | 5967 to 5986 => -3.5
